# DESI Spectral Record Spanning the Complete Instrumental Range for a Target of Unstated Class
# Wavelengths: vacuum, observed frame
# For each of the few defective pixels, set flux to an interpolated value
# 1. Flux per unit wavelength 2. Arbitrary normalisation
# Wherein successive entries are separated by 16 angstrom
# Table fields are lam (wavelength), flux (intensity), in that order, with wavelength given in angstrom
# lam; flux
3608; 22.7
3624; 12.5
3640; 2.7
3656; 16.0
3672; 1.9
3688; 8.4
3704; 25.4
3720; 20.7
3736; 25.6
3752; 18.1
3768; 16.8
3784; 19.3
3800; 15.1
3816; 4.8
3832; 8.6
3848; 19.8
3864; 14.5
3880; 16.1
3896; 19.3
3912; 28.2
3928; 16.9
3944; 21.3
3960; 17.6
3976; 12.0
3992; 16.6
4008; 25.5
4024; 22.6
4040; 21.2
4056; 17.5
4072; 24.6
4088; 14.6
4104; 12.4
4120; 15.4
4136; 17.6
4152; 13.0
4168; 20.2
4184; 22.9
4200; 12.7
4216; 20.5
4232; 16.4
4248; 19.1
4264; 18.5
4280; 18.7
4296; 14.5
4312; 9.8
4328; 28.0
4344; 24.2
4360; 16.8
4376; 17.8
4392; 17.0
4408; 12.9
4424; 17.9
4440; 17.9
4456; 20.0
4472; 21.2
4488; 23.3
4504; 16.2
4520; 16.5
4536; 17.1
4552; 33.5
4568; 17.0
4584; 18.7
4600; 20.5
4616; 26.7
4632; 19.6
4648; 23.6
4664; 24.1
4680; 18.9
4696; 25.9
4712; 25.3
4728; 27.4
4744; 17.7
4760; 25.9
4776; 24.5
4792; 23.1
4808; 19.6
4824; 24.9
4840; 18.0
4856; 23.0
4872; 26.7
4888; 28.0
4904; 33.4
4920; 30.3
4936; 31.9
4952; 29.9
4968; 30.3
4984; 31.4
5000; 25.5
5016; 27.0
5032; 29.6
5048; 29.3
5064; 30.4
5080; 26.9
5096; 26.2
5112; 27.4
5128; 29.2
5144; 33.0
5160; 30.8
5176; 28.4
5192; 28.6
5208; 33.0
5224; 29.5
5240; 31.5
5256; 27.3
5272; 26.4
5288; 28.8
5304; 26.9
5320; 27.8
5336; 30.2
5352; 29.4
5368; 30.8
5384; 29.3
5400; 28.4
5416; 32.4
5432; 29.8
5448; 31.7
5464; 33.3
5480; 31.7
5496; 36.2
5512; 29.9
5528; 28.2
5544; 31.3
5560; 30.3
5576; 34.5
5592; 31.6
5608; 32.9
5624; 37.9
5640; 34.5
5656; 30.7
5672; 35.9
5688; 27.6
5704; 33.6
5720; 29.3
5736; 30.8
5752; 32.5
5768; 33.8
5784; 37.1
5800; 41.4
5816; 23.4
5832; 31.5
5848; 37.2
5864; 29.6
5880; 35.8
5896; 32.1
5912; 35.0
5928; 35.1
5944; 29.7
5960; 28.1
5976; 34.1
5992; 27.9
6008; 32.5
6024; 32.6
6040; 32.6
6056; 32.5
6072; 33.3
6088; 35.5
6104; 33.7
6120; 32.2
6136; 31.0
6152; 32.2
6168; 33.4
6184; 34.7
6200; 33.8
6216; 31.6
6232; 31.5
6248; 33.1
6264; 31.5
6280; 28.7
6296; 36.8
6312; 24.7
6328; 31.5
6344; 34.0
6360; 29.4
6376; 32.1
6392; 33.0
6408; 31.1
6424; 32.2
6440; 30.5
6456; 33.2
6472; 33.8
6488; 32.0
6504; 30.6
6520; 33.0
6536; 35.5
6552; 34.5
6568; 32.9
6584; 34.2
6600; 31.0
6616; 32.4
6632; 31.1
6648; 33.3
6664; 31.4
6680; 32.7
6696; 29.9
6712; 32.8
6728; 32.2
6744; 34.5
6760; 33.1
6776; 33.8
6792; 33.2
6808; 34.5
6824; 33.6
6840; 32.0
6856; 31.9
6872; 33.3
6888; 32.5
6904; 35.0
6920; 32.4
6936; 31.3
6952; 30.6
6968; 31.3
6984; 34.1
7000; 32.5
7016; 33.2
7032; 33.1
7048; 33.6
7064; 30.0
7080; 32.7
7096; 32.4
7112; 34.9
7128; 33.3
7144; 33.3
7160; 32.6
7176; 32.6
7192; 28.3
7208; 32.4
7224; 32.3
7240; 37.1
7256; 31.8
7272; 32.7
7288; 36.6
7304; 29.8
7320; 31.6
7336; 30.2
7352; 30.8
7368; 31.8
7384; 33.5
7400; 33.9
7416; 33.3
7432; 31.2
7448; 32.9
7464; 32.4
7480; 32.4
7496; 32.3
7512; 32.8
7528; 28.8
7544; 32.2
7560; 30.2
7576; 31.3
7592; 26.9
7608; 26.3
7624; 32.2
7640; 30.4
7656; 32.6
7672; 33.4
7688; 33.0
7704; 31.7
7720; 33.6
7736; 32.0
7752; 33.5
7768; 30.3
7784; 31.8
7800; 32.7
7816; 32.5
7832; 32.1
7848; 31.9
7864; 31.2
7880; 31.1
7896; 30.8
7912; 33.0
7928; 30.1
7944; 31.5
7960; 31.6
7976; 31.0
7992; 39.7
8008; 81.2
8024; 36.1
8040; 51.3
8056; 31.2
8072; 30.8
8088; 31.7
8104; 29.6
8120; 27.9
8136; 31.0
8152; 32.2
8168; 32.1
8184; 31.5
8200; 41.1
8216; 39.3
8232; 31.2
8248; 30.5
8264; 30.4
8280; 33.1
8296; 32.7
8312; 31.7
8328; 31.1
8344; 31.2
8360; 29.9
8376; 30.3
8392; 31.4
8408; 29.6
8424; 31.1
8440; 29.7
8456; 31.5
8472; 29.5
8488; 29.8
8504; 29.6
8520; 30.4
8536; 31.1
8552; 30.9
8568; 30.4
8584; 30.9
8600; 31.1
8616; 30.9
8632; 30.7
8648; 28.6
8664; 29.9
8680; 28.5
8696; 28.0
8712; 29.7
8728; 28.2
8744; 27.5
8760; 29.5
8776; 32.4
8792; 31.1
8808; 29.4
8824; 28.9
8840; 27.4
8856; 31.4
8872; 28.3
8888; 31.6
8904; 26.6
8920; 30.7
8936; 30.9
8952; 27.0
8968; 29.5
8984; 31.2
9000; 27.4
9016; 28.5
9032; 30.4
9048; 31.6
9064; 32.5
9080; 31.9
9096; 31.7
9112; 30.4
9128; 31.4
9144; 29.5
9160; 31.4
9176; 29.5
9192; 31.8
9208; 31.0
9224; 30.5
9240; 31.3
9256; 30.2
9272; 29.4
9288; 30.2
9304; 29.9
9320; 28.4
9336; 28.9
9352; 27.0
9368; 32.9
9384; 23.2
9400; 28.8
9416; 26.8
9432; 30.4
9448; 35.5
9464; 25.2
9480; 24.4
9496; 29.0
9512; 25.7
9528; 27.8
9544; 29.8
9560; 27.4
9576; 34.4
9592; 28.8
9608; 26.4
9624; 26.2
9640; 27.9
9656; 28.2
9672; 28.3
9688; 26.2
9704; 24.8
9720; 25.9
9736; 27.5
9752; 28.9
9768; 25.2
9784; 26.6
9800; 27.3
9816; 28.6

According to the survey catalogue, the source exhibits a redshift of 0.220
